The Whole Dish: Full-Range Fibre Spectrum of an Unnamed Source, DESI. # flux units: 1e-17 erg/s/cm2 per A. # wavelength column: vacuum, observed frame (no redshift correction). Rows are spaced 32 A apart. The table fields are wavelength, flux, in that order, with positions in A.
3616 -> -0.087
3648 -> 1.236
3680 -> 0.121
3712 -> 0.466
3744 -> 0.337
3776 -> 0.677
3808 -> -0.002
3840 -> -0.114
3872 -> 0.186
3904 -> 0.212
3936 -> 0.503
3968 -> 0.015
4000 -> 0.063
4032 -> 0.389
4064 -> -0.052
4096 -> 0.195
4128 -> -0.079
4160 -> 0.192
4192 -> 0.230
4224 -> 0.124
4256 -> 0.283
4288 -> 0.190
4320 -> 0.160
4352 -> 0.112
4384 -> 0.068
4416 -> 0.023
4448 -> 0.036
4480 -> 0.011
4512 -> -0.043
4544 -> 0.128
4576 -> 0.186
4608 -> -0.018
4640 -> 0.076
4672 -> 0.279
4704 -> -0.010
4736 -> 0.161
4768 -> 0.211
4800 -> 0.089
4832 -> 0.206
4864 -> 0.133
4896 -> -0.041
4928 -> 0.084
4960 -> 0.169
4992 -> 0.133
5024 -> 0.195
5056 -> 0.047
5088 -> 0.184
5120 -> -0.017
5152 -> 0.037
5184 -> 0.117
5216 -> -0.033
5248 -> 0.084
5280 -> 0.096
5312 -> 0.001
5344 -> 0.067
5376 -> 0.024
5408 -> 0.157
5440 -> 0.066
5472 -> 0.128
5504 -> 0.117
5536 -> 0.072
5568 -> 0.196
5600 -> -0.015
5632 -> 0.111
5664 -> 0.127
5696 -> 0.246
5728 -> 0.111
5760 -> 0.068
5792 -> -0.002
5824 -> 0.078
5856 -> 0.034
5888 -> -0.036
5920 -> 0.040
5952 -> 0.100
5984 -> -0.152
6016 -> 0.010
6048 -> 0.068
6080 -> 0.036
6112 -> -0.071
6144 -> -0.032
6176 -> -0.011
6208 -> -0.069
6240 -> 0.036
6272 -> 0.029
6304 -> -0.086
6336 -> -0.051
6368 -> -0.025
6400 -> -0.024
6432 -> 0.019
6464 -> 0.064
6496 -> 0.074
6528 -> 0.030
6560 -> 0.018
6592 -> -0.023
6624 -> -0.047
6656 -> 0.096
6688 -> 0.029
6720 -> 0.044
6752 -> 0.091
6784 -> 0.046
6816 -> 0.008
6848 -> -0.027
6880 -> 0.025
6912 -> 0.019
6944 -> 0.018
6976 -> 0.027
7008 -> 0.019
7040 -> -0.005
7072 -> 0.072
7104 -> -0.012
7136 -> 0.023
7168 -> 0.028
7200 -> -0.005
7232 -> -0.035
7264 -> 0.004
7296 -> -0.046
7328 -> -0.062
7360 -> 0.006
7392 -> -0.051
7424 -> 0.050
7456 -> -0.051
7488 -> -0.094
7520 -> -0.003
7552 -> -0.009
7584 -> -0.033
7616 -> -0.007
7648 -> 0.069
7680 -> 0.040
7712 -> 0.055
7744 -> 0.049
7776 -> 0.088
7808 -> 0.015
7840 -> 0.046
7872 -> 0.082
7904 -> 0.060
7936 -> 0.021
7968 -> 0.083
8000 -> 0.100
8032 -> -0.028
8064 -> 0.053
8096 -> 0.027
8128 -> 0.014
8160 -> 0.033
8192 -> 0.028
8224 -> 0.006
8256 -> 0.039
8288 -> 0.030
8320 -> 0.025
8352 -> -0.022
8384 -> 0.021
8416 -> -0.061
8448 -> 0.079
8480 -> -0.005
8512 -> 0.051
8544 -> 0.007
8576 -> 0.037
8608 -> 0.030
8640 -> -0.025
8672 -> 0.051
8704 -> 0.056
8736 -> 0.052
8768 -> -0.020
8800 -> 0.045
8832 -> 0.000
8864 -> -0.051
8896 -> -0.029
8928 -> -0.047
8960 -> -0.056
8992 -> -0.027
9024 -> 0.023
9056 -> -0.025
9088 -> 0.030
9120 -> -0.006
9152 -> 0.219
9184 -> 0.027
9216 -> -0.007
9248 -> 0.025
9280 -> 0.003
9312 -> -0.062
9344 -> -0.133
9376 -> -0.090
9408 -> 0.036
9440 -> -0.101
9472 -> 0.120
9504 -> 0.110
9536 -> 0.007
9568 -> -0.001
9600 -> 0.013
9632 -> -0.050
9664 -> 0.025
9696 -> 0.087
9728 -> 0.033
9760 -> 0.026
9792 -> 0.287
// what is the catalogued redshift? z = 1.45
